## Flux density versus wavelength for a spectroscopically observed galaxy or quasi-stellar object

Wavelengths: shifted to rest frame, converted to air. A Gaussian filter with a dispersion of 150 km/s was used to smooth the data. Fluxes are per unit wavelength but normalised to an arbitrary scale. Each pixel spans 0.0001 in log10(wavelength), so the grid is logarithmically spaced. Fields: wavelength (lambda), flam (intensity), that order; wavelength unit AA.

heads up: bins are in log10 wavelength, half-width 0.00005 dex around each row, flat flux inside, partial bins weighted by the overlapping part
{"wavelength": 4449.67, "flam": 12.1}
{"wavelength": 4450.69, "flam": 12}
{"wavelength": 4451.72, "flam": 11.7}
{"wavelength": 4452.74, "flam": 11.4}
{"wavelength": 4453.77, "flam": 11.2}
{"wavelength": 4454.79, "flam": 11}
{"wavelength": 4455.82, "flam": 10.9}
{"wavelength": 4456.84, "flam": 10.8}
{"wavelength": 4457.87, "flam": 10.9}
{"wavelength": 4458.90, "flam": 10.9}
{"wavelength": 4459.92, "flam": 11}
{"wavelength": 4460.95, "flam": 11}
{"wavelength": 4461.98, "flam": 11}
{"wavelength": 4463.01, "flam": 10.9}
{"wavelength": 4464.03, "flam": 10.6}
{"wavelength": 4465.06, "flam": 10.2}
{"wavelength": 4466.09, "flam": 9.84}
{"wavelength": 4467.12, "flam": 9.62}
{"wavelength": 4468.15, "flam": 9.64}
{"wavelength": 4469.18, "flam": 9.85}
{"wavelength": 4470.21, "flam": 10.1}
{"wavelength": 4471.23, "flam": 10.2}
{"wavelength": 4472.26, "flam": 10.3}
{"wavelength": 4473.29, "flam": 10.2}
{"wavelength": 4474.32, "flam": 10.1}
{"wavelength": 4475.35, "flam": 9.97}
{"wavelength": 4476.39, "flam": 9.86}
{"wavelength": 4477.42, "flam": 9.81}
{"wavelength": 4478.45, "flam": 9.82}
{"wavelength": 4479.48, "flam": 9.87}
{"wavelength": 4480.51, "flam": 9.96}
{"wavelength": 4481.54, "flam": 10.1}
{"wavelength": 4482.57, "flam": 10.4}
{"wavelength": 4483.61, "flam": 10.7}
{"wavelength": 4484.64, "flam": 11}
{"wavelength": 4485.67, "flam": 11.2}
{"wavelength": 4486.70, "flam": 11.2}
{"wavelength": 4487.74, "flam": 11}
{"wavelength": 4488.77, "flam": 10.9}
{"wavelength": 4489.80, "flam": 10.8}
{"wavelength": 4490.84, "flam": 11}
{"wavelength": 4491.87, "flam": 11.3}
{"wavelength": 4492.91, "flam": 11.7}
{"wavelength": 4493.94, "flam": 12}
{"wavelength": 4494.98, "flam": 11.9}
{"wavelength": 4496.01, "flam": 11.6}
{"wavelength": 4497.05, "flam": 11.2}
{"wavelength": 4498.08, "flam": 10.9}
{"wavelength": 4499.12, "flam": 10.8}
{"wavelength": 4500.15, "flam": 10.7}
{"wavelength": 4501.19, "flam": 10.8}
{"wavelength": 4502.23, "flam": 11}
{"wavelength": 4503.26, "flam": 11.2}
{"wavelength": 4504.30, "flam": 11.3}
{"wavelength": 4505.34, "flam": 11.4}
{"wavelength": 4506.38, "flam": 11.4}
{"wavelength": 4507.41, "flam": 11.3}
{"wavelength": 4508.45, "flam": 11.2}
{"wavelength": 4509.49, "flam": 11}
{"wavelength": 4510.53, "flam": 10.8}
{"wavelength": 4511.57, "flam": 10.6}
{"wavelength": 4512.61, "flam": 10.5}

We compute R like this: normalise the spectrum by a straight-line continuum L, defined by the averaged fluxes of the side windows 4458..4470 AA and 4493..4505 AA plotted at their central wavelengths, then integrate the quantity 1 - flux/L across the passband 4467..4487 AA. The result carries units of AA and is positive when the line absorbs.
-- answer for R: 1.0 AA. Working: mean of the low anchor 10.4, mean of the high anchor 11.2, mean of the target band 10.2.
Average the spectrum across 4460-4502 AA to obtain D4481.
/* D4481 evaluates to 10.6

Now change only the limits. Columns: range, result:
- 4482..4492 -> 10.9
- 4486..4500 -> 11.2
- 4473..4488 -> 10.3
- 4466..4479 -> 9.95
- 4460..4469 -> 10.4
